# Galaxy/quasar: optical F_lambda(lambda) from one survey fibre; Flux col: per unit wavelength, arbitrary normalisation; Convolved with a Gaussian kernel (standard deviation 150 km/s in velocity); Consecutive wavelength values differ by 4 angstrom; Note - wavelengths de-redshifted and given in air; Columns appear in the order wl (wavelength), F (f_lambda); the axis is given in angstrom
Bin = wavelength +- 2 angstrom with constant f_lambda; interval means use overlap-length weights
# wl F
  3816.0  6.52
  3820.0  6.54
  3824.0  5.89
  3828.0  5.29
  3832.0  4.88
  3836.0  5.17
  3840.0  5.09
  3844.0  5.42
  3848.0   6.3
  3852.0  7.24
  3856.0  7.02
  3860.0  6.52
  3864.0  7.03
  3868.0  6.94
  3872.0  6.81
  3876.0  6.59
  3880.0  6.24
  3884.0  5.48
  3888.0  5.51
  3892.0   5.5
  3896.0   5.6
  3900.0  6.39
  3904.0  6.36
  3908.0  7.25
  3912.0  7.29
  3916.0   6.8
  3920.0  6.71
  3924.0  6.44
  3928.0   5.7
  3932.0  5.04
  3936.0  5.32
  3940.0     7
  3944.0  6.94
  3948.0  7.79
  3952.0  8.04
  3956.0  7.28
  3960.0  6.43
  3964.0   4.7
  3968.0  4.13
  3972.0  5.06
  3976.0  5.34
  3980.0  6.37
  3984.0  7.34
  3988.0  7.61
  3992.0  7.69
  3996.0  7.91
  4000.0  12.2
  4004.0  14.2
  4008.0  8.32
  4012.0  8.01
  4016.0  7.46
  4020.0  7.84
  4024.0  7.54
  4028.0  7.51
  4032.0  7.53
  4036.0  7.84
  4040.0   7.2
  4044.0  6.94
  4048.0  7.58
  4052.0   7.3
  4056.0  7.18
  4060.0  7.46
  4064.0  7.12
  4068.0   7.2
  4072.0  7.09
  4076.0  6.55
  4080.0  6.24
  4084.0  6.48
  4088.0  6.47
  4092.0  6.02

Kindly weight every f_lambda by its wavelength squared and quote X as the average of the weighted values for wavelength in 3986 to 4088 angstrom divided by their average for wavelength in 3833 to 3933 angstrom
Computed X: 1.35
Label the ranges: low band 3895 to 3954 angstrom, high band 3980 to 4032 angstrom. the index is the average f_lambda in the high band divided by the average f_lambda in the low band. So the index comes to 1.29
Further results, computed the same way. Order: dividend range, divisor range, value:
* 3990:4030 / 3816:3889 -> 1.45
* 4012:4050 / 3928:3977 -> 1.24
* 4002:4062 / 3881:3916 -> 1.29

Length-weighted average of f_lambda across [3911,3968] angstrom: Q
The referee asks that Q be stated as 6.44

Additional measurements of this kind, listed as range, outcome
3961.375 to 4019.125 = 7.59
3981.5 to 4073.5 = 8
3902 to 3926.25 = 6.8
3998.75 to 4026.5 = 9.26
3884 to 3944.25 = 6.21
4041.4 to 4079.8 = 7.12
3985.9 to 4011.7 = 9.54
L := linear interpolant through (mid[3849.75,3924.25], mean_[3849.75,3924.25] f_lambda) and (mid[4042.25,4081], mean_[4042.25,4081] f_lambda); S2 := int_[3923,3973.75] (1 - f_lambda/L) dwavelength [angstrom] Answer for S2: 4.30 angstrom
